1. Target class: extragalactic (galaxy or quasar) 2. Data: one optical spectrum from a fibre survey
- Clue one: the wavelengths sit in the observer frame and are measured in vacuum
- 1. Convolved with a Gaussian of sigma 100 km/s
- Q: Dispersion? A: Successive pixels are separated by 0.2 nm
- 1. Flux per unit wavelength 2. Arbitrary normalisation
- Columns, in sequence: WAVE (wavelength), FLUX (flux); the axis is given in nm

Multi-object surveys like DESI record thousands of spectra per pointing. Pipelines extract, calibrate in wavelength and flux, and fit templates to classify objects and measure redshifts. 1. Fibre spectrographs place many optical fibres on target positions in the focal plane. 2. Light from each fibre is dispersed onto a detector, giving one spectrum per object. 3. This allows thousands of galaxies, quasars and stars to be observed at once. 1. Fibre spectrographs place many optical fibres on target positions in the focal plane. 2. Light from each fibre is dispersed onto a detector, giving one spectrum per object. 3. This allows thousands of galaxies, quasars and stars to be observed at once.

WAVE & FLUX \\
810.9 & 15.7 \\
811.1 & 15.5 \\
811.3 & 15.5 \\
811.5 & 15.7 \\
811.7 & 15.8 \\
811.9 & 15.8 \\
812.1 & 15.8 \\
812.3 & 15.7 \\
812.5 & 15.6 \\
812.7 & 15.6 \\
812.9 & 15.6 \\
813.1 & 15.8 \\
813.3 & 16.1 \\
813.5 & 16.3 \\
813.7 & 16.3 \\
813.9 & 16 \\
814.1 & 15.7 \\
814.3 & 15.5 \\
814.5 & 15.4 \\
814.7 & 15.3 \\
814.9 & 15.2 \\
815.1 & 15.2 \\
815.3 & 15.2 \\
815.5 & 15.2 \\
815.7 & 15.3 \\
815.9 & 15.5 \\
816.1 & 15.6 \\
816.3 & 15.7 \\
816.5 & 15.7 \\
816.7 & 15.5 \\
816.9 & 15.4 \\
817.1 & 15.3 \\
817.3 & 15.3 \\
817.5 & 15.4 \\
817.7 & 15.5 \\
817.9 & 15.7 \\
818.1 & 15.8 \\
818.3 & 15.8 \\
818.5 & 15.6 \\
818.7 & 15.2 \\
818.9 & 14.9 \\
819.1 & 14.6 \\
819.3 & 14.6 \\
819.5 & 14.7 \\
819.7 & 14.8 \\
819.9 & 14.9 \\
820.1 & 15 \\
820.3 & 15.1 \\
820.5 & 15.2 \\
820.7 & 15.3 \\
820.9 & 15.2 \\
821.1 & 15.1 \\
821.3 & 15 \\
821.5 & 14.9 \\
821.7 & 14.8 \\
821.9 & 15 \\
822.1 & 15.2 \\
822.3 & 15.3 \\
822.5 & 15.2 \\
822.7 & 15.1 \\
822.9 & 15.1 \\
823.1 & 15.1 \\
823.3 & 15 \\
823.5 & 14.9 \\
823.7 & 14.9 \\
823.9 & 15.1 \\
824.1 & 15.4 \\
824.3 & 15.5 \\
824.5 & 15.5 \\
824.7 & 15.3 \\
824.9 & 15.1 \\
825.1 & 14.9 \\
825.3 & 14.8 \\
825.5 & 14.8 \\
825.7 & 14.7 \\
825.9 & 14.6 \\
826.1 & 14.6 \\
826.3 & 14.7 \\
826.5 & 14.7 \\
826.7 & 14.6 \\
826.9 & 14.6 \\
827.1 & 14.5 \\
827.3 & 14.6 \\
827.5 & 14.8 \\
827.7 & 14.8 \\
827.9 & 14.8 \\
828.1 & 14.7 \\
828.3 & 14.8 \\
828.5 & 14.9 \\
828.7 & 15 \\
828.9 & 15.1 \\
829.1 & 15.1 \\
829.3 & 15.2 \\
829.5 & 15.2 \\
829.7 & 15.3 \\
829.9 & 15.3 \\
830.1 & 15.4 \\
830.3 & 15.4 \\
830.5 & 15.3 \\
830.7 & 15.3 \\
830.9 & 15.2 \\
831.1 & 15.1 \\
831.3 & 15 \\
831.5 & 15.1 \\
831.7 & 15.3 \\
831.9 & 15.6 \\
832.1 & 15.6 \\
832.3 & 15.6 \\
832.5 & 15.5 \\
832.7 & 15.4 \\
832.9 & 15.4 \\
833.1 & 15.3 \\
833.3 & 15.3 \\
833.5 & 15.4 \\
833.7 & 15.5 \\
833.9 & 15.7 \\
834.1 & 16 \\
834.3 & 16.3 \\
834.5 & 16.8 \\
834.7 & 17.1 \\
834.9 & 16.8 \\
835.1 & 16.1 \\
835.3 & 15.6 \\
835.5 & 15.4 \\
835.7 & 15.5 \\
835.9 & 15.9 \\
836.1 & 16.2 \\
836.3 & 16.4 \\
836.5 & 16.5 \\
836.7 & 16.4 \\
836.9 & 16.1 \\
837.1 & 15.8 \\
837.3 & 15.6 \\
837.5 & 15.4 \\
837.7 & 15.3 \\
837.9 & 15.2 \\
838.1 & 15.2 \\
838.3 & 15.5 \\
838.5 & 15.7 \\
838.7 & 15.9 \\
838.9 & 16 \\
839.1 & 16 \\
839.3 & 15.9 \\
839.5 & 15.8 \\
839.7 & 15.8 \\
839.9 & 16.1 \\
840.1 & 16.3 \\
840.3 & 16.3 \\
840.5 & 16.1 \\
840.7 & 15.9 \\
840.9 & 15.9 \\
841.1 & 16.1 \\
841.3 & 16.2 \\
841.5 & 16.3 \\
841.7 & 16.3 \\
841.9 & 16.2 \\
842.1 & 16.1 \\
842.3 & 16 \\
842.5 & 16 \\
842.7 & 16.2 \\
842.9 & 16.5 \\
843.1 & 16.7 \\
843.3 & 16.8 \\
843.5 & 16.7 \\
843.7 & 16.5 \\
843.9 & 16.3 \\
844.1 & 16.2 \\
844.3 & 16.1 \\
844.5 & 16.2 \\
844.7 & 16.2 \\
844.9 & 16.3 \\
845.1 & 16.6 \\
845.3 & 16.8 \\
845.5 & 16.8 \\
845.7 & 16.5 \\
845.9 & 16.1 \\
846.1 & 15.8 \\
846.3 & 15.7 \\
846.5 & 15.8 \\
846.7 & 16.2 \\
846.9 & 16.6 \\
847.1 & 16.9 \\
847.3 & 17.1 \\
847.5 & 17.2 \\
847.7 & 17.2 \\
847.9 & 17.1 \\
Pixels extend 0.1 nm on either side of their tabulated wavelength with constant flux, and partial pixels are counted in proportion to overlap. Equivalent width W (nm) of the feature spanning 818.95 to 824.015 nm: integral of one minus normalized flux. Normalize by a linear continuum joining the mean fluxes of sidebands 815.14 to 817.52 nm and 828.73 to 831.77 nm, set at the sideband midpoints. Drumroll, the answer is 0.11 nm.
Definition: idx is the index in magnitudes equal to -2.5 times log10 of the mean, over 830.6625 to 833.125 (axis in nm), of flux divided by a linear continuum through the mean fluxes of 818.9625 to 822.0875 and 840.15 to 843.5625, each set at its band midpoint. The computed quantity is 0.021 mag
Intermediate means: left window 15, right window 16.2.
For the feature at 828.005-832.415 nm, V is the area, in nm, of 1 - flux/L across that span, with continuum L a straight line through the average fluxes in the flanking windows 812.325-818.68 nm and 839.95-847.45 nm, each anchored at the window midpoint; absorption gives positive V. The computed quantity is 0.21 nm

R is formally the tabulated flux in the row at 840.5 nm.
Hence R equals 16.1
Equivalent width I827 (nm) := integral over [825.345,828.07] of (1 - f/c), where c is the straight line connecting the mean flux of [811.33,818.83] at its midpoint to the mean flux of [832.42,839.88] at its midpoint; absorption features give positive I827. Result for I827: 0.18 nm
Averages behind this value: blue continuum 15.6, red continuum 15.8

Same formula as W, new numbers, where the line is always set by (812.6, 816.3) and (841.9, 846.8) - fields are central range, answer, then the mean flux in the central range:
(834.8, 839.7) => 0.09 nm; 15.8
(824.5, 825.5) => 0.05 nm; 15.1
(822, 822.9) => 0.03 nm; 15.2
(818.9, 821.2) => 0.11 nm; 15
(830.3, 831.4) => 0.05 nm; 15.2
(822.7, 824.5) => 0.08 nm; 15.1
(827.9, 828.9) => 0.07 nm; 14.9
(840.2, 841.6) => 0.01 nm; 16.1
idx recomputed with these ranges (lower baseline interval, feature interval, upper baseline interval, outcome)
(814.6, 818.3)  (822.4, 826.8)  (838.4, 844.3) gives 0.049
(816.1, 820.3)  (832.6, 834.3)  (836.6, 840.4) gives 0.009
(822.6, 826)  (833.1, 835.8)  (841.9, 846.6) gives -0.017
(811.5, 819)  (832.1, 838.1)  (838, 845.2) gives 0.011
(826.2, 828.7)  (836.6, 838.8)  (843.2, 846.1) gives 0.006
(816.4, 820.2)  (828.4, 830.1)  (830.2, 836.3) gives 0.029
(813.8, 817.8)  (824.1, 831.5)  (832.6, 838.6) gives 0.049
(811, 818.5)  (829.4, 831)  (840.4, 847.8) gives 0.048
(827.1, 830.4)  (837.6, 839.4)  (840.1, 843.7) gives 0.021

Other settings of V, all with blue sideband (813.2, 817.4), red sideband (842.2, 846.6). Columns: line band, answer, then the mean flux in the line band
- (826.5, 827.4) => 0.07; 14.6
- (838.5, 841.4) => 0.03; 16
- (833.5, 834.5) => 0.01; 15.9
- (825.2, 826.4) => 0.09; 14.7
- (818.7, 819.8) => 0.06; 14.8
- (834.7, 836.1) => 0.01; 16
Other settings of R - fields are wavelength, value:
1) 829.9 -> 15.3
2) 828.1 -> 14.7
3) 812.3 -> 15.7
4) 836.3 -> 16.4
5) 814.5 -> 15.4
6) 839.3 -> 15.9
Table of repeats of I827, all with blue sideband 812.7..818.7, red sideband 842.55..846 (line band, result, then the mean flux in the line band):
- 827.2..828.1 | 0.067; 14.7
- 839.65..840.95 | 0.019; 16.1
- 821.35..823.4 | 0.092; 15.1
